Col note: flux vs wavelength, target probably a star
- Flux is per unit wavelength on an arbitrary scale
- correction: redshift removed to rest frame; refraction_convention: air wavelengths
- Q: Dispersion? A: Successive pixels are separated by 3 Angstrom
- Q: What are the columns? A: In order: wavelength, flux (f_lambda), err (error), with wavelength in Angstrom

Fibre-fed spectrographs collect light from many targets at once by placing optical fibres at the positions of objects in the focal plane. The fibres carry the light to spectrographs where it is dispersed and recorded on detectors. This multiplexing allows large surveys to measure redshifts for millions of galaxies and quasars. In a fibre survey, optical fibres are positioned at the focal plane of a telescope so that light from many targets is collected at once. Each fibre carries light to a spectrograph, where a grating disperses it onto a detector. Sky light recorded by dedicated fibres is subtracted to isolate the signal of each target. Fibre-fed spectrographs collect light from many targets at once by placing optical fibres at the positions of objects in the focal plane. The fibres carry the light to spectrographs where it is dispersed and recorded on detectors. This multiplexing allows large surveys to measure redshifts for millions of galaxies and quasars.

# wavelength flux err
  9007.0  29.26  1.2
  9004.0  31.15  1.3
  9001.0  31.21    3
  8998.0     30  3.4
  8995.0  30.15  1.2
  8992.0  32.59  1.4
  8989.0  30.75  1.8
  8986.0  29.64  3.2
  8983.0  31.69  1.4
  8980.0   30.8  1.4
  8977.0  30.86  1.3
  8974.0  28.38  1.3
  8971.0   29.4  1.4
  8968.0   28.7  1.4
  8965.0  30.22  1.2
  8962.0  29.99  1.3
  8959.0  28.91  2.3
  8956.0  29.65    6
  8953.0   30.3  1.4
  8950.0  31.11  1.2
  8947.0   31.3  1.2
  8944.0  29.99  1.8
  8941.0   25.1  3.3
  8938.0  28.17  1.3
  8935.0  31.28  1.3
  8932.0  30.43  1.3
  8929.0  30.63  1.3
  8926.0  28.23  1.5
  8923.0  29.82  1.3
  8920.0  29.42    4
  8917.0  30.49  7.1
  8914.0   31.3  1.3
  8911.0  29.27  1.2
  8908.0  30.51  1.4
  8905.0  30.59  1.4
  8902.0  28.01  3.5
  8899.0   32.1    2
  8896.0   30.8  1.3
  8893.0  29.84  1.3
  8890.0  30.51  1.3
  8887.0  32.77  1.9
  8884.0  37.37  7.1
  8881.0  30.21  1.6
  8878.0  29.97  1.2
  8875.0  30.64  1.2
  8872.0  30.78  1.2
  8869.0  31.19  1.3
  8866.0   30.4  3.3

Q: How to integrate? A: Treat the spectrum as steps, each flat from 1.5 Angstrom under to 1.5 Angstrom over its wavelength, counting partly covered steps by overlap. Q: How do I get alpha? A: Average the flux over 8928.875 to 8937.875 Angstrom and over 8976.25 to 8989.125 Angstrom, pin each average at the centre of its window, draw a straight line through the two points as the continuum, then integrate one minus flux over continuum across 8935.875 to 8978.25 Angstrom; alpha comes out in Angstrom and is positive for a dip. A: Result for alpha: 1.54 Angstrom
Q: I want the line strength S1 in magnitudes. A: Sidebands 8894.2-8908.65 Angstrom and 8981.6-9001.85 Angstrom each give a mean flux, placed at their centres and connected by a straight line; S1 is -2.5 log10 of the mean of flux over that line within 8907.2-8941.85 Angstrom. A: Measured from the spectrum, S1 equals 0.03 mag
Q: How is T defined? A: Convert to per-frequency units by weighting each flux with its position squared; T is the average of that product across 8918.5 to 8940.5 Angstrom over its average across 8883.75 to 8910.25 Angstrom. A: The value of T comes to 0.96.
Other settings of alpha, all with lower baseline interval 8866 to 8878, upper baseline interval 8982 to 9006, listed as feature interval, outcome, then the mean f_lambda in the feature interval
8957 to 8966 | 0.33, 29.7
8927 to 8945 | 0.91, 29.2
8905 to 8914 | 0.15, 30.2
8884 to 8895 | -0.42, 31.9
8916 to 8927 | 0.45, 29.5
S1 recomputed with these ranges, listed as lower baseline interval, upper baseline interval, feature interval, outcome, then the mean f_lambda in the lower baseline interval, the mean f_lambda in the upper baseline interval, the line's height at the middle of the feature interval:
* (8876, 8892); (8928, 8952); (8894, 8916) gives 0.03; 32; 29.7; 31.2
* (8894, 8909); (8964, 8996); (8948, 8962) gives 0.01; 30.4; 30.3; 30.3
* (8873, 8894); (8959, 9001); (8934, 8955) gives 0.04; 31.6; 30.2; 30.7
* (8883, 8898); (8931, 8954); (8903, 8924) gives 0.03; 32.1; 29.7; 31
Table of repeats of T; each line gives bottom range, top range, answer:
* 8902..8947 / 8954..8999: 1.03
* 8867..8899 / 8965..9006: 0.99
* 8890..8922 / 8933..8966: 0.99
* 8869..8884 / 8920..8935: 0.97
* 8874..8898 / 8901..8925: 0.95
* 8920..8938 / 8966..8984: 1.01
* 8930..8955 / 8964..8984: 1.01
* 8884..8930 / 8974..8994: 1.03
